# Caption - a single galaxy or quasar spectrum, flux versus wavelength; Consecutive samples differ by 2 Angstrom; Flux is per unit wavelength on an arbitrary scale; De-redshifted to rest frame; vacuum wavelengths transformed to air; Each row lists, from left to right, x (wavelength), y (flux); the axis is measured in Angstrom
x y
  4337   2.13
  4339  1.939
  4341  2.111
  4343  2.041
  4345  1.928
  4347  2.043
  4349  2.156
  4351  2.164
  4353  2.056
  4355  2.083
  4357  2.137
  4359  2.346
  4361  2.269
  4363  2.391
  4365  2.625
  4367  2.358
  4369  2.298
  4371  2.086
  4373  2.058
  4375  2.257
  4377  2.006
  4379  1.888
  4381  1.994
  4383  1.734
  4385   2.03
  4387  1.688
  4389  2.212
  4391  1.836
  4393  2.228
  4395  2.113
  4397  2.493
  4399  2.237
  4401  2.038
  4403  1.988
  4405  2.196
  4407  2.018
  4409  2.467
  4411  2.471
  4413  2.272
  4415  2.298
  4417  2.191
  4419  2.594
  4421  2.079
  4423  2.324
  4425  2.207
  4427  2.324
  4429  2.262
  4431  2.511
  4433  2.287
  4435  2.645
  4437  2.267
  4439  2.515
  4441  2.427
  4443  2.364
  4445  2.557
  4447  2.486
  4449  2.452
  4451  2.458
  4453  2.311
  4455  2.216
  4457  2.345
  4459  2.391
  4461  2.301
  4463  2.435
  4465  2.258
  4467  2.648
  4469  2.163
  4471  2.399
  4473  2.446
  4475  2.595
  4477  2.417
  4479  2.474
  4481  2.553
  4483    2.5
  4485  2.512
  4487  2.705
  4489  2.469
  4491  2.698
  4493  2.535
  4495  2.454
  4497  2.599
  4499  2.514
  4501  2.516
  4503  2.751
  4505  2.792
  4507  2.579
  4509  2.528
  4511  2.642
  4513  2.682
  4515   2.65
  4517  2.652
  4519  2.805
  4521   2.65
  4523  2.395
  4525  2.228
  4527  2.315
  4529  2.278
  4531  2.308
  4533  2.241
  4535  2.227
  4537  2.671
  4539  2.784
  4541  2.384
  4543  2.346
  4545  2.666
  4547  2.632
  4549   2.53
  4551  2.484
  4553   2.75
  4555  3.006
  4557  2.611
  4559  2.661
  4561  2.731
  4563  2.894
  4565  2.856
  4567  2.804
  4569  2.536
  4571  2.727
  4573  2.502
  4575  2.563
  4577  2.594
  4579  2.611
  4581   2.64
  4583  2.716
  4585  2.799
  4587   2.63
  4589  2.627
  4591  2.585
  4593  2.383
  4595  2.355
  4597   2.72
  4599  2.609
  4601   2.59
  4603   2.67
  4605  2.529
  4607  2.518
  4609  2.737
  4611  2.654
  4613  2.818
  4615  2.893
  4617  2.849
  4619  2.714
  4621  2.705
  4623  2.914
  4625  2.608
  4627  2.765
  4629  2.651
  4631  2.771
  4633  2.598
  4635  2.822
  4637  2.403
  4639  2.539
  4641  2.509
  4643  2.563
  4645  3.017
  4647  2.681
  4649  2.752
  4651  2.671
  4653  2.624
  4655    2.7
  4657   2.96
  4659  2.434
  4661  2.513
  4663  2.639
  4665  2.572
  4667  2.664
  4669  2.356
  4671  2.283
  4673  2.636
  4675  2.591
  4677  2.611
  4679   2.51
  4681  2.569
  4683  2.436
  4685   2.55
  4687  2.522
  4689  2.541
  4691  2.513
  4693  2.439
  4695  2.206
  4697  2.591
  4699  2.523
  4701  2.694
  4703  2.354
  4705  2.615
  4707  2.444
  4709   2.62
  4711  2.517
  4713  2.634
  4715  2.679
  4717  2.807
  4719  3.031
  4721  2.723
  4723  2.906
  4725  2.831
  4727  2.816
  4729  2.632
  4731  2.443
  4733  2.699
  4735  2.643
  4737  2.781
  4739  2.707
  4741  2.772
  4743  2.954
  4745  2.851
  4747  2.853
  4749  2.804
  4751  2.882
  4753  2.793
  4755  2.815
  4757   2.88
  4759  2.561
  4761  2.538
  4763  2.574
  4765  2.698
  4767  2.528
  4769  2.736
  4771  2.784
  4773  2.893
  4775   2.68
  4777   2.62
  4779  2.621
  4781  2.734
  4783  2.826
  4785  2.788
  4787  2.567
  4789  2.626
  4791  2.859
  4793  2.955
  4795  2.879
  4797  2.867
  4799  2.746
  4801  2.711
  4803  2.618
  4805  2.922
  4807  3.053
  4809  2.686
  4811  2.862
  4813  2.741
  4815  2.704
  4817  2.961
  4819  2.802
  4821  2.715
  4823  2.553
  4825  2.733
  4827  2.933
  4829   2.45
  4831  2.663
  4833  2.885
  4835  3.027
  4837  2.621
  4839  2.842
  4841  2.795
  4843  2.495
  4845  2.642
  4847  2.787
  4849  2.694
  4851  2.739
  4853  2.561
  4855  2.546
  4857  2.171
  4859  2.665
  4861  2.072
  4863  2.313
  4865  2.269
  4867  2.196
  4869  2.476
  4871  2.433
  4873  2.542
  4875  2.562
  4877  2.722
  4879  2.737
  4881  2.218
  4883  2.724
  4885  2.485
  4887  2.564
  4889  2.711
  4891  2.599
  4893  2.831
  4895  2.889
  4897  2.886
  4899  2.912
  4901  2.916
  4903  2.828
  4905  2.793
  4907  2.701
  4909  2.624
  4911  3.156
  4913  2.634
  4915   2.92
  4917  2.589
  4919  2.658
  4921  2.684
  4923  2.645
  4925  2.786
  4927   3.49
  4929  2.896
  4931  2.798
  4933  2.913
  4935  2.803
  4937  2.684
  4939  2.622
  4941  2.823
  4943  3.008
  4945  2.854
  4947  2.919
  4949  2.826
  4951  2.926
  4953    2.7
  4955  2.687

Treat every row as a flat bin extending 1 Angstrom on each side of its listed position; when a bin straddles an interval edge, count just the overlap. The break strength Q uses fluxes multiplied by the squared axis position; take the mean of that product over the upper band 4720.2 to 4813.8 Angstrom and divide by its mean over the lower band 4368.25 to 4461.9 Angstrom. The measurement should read 1.43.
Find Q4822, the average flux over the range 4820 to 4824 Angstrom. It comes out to 2.63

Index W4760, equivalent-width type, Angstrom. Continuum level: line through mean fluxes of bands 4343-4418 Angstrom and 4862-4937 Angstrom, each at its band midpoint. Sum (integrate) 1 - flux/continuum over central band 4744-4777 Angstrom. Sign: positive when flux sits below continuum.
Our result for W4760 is -2.4 Angstrom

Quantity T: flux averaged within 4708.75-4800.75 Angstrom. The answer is 2.74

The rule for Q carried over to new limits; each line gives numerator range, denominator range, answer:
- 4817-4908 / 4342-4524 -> 1.35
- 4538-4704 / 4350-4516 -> 1.21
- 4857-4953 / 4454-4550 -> 1.29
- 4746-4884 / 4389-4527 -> 1.29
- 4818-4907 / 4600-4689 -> 1.10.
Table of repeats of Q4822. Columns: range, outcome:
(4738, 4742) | 2.74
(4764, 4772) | 2.69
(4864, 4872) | 2.34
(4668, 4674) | 2.42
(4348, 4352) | 2.16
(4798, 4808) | 2.81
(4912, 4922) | 2.7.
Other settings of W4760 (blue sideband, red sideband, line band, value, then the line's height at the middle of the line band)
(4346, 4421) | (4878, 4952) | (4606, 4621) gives -1.9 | 2.44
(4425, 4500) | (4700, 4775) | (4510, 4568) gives -1.5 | 2.52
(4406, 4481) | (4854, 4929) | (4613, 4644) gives -2.5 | 2.49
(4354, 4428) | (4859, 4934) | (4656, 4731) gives -3.3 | 2.48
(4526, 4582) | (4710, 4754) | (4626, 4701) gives 2.9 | 2.69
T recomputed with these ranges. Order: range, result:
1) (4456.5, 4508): 2.5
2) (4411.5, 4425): 2.29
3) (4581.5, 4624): 2.67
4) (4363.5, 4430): 2.18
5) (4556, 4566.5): 2.75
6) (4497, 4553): 2.53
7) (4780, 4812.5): 2.79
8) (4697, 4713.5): 2.55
